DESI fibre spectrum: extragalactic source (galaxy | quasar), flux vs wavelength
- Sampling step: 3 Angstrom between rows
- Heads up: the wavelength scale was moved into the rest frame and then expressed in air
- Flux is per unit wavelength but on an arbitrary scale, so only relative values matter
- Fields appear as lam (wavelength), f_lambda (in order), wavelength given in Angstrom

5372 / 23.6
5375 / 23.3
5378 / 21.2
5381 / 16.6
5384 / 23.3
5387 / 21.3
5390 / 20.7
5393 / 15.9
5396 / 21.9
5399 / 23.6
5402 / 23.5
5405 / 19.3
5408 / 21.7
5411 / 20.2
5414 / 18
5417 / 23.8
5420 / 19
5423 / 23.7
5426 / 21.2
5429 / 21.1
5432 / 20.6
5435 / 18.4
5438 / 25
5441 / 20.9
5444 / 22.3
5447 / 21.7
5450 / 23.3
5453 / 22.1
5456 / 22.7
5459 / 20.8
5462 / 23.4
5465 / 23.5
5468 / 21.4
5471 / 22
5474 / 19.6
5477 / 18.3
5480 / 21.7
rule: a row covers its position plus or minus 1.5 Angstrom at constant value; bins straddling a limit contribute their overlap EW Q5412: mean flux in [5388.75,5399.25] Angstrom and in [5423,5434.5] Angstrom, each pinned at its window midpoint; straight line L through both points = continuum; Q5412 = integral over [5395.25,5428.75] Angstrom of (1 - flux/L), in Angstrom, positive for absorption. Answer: -1.3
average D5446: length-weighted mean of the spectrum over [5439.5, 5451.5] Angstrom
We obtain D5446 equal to 22.1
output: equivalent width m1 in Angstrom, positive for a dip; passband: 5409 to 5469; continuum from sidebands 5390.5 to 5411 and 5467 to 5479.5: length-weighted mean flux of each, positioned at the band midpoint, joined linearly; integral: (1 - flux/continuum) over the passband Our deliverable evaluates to -3.0 Angstrom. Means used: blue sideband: 20.9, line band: 21.7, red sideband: 20.4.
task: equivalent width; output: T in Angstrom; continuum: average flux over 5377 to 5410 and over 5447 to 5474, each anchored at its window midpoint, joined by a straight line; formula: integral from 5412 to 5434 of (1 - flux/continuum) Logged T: 0.5 Angstrom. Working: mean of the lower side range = 20.8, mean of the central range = 21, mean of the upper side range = 22.2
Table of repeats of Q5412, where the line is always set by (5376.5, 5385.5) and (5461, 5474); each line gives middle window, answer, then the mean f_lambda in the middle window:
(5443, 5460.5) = -0.2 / 22.1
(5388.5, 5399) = 0.3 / 20.1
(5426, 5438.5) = 0.3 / 21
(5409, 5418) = 0.2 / 20.5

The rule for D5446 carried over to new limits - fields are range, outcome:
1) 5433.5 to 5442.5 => 21.4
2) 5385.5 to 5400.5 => 20.7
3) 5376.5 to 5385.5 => 20.4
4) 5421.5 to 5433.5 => 21.7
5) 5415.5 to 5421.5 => 21.4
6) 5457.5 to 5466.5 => 22.6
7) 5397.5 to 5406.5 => 22.1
